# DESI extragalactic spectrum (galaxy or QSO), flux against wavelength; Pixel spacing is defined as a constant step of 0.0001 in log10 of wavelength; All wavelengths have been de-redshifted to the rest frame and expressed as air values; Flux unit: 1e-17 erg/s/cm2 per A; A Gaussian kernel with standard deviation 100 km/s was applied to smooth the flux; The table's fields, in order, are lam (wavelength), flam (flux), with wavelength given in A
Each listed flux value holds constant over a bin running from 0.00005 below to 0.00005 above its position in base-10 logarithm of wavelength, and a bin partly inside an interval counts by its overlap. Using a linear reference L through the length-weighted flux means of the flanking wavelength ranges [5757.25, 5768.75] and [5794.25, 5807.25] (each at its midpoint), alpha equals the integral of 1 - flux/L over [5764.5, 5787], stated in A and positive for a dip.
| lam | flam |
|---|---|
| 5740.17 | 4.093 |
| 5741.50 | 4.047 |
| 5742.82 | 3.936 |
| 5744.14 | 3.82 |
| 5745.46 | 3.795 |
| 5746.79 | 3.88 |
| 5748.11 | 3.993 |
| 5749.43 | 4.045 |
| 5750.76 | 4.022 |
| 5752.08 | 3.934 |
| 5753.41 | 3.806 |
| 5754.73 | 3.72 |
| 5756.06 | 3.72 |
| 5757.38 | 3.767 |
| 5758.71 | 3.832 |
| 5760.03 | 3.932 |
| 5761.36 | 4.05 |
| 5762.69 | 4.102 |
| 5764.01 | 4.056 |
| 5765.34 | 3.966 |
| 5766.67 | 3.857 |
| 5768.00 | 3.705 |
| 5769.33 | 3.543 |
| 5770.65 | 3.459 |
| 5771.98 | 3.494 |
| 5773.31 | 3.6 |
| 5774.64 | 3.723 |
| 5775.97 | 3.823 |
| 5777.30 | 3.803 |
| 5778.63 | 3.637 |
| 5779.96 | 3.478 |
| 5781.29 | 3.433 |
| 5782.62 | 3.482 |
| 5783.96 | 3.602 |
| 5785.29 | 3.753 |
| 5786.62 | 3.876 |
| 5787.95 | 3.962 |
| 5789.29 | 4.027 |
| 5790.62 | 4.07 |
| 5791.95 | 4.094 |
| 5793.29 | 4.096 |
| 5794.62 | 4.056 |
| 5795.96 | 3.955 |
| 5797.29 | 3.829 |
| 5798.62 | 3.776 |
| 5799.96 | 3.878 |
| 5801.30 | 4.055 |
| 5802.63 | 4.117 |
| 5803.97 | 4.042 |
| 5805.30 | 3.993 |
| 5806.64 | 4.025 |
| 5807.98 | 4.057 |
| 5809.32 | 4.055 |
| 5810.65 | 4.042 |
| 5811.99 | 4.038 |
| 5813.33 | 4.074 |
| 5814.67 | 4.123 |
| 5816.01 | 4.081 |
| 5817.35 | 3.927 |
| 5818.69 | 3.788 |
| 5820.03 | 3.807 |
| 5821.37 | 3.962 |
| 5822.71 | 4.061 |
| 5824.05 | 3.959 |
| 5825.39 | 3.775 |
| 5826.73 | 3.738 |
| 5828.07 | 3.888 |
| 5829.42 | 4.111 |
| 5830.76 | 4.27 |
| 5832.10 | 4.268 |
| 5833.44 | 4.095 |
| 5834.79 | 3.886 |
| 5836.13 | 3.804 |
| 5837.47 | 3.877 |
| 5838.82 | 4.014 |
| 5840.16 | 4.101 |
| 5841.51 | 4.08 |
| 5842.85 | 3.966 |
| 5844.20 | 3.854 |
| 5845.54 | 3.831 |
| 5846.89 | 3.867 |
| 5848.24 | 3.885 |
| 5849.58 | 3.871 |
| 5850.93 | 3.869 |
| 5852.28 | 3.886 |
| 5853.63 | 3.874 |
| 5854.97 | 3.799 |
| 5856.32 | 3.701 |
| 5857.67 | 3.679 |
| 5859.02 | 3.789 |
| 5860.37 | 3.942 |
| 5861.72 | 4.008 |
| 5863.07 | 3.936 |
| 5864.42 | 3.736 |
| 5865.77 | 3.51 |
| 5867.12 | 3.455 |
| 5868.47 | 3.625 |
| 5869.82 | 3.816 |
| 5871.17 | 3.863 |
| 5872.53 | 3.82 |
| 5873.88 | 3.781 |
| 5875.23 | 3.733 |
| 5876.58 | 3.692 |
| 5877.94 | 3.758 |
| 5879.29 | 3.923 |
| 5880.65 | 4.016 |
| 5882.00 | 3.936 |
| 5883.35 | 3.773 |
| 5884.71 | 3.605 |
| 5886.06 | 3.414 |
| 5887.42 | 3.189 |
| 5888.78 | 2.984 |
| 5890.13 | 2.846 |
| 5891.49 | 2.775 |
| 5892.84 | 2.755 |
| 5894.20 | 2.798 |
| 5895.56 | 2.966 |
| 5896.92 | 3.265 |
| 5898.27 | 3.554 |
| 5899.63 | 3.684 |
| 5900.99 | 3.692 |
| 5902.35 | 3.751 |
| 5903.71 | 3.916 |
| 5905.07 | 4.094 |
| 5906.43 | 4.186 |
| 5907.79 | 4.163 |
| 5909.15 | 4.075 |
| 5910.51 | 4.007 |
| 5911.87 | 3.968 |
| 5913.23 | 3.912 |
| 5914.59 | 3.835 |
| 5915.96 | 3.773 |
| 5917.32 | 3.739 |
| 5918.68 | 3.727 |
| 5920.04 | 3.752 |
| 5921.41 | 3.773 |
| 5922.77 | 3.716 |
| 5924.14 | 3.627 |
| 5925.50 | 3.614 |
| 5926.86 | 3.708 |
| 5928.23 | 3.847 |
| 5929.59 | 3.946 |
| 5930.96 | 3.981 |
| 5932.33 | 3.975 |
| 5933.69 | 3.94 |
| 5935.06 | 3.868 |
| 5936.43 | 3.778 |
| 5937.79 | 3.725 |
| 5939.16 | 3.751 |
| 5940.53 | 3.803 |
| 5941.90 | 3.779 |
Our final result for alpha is 1.6 A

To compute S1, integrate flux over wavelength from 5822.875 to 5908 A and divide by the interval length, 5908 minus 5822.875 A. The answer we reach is 3.74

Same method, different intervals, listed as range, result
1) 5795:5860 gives 3.95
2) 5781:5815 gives 3.95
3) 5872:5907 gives 3.53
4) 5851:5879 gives 3.77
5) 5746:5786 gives 3.77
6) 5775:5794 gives 3.79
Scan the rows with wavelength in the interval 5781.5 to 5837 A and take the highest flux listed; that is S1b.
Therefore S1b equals 4.27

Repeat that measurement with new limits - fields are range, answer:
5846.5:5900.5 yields 4.016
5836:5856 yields 4.101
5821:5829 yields 4.061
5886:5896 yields 3.414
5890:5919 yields 4.186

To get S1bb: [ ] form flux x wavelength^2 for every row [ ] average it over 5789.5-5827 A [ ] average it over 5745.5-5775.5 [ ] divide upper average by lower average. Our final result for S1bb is 1.1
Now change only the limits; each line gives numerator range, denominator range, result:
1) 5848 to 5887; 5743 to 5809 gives 1.01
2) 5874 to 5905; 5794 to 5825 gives 0.90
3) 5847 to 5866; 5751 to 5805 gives 1.03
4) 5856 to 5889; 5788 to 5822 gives 0.95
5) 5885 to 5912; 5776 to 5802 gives 0.95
